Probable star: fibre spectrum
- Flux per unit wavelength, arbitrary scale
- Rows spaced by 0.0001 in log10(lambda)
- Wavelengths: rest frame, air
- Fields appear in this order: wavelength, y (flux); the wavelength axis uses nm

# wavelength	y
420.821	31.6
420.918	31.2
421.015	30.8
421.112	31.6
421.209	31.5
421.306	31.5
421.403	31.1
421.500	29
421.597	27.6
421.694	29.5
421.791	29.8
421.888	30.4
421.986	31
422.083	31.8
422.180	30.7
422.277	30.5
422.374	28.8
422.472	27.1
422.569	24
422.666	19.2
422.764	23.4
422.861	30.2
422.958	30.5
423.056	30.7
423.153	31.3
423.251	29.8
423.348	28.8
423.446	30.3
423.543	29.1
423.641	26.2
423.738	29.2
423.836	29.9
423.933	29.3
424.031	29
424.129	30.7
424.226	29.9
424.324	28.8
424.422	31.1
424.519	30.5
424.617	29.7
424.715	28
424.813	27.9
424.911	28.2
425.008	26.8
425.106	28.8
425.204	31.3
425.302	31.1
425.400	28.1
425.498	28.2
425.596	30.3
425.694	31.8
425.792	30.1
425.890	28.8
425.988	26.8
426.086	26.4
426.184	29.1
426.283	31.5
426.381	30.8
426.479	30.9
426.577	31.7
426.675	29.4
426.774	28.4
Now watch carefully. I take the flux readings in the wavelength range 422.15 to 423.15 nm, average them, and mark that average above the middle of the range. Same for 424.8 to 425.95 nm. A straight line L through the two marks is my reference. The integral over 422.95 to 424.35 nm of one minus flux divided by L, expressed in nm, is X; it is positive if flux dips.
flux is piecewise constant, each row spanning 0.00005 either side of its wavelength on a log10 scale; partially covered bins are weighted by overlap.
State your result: -0.065 nm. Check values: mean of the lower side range 27.6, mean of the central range 29.5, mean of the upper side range 29.3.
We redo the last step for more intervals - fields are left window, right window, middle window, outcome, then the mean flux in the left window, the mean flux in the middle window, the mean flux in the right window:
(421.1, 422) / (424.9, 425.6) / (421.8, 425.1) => 0.08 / 30.2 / 28.9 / 29.1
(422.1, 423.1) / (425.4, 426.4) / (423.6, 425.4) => -0.04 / 27.6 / 29.2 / 29.3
